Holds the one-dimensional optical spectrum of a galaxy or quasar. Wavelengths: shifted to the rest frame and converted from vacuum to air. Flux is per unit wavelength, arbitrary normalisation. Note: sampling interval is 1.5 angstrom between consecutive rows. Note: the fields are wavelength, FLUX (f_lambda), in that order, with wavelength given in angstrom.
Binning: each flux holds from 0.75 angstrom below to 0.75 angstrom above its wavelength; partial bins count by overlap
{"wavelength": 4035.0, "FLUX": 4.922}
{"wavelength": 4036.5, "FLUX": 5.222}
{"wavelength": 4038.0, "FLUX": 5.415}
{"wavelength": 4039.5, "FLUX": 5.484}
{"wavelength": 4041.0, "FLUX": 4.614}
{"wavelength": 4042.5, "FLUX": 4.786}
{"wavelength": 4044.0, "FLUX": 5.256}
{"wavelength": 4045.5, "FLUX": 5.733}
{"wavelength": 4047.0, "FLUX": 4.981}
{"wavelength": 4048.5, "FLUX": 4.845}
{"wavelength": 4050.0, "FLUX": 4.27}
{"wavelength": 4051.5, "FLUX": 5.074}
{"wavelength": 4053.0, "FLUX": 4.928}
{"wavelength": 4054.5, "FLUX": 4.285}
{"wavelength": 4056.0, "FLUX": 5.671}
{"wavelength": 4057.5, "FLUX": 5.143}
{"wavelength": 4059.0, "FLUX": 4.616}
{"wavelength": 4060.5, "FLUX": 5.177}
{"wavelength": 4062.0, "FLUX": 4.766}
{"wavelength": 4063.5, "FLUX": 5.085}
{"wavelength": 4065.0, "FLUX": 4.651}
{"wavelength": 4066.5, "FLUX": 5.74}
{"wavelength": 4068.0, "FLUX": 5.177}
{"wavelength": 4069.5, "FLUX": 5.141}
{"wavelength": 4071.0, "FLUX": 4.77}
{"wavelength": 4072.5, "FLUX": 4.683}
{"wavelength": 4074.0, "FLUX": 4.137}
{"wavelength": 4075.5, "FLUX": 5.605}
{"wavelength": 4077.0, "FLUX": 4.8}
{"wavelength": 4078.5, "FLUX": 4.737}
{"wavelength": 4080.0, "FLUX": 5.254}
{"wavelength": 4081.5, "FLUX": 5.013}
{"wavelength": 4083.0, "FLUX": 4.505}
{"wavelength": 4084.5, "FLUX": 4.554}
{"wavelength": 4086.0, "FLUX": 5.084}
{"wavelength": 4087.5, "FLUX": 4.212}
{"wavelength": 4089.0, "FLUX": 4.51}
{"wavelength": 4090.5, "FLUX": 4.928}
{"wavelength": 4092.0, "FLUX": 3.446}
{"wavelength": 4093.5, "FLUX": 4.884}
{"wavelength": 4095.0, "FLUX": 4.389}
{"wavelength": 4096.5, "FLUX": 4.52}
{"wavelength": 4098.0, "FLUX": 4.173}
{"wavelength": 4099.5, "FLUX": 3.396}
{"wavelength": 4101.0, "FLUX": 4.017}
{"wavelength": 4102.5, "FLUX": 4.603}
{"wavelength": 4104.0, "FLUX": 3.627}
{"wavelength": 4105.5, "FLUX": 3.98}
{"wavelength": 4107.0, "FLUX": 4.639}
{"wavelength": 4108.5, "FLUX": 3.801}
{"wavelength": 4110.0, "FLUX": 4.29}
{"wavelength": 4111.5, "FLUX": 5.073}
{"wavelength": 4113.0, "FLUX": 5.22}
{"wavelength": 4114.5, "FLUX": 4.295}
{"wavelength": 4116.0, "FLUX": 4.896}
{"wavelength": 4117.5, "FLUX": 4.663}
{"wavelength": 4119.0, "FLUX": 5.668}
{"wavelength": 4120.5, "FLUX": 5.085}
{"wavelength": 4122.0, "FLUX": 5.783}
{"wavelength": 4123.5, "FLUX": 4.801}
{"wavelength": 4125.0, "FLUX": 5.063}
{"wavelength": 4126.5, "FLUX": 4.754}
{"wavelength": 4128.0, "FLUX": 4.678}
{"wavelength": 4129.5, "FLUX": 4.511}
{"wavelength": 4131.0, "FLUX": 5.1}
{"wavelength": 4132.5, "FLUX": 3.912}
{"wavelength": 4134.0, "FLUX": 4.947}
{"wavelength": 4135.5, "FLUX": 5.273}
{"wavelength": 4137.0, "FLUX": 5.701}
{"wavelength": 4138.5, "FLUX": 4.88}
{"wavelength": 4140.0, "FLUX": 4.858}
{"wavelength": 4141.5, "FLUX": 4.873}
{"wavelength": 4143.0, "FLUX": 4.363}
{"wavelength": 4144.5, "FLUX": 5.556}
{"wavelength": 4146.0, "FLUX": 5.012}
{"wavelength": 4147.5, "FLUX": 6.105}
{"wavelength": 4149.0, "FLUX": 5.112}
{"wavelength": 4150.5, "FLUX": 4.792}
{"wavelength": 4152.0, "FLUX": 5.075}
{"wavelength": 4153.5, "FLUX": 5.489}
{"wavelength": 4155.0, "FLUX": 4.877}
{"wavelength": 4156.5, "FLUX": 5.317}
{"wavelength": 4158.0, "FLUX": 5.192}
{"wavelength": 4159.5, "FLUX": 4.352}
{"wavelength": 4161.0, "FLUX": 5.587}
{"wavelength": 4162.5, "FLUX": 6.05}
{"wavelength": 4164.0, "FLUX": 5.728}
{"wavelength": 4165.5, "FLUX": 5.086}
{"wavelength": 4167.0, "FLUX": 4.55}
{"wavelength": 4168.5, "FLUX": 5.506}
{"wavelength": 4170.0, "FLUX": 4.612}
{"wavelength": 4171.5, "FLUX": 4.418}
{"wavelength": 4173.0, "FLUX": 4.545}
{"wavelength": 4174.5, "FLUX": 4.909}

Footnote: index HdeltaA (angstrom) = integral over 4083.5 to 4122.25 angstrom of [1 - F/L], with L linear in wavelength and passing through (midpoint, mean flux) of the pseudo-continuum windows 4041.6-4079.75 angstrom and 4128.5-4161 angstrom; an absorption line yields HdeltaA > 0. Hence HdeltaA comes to 3.7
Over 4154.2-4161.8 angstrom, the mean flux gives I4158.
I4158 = 5.07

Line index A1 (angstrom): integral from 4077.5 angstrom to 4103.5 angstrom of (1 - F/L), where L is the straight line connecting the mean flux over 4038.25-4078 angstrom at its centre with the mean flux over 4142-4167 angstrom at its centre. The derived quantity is 3.0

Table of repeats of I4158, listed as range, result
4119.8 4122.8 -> 5.43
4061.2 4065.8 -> 4.85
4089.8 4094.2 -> 4.41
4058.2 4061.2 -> 4.9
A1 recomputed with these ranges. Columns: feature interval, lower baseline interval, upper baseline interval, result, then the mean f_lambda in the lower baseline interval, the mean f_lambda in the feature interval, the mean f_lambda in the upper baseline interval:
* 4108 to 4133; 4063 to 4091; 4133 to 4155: 1.07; 4.87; 4.82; 5.12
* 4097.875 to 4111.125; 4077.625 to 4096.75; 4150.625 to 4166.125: 1.93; 4.62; 4.08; 5.26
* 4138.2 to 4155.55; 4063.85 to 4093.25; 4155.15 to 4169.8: 0.18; 4.79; 5.09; 5.22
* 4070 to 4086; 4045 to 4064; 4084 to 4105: -0.89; 4.96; 4.82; 4.3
